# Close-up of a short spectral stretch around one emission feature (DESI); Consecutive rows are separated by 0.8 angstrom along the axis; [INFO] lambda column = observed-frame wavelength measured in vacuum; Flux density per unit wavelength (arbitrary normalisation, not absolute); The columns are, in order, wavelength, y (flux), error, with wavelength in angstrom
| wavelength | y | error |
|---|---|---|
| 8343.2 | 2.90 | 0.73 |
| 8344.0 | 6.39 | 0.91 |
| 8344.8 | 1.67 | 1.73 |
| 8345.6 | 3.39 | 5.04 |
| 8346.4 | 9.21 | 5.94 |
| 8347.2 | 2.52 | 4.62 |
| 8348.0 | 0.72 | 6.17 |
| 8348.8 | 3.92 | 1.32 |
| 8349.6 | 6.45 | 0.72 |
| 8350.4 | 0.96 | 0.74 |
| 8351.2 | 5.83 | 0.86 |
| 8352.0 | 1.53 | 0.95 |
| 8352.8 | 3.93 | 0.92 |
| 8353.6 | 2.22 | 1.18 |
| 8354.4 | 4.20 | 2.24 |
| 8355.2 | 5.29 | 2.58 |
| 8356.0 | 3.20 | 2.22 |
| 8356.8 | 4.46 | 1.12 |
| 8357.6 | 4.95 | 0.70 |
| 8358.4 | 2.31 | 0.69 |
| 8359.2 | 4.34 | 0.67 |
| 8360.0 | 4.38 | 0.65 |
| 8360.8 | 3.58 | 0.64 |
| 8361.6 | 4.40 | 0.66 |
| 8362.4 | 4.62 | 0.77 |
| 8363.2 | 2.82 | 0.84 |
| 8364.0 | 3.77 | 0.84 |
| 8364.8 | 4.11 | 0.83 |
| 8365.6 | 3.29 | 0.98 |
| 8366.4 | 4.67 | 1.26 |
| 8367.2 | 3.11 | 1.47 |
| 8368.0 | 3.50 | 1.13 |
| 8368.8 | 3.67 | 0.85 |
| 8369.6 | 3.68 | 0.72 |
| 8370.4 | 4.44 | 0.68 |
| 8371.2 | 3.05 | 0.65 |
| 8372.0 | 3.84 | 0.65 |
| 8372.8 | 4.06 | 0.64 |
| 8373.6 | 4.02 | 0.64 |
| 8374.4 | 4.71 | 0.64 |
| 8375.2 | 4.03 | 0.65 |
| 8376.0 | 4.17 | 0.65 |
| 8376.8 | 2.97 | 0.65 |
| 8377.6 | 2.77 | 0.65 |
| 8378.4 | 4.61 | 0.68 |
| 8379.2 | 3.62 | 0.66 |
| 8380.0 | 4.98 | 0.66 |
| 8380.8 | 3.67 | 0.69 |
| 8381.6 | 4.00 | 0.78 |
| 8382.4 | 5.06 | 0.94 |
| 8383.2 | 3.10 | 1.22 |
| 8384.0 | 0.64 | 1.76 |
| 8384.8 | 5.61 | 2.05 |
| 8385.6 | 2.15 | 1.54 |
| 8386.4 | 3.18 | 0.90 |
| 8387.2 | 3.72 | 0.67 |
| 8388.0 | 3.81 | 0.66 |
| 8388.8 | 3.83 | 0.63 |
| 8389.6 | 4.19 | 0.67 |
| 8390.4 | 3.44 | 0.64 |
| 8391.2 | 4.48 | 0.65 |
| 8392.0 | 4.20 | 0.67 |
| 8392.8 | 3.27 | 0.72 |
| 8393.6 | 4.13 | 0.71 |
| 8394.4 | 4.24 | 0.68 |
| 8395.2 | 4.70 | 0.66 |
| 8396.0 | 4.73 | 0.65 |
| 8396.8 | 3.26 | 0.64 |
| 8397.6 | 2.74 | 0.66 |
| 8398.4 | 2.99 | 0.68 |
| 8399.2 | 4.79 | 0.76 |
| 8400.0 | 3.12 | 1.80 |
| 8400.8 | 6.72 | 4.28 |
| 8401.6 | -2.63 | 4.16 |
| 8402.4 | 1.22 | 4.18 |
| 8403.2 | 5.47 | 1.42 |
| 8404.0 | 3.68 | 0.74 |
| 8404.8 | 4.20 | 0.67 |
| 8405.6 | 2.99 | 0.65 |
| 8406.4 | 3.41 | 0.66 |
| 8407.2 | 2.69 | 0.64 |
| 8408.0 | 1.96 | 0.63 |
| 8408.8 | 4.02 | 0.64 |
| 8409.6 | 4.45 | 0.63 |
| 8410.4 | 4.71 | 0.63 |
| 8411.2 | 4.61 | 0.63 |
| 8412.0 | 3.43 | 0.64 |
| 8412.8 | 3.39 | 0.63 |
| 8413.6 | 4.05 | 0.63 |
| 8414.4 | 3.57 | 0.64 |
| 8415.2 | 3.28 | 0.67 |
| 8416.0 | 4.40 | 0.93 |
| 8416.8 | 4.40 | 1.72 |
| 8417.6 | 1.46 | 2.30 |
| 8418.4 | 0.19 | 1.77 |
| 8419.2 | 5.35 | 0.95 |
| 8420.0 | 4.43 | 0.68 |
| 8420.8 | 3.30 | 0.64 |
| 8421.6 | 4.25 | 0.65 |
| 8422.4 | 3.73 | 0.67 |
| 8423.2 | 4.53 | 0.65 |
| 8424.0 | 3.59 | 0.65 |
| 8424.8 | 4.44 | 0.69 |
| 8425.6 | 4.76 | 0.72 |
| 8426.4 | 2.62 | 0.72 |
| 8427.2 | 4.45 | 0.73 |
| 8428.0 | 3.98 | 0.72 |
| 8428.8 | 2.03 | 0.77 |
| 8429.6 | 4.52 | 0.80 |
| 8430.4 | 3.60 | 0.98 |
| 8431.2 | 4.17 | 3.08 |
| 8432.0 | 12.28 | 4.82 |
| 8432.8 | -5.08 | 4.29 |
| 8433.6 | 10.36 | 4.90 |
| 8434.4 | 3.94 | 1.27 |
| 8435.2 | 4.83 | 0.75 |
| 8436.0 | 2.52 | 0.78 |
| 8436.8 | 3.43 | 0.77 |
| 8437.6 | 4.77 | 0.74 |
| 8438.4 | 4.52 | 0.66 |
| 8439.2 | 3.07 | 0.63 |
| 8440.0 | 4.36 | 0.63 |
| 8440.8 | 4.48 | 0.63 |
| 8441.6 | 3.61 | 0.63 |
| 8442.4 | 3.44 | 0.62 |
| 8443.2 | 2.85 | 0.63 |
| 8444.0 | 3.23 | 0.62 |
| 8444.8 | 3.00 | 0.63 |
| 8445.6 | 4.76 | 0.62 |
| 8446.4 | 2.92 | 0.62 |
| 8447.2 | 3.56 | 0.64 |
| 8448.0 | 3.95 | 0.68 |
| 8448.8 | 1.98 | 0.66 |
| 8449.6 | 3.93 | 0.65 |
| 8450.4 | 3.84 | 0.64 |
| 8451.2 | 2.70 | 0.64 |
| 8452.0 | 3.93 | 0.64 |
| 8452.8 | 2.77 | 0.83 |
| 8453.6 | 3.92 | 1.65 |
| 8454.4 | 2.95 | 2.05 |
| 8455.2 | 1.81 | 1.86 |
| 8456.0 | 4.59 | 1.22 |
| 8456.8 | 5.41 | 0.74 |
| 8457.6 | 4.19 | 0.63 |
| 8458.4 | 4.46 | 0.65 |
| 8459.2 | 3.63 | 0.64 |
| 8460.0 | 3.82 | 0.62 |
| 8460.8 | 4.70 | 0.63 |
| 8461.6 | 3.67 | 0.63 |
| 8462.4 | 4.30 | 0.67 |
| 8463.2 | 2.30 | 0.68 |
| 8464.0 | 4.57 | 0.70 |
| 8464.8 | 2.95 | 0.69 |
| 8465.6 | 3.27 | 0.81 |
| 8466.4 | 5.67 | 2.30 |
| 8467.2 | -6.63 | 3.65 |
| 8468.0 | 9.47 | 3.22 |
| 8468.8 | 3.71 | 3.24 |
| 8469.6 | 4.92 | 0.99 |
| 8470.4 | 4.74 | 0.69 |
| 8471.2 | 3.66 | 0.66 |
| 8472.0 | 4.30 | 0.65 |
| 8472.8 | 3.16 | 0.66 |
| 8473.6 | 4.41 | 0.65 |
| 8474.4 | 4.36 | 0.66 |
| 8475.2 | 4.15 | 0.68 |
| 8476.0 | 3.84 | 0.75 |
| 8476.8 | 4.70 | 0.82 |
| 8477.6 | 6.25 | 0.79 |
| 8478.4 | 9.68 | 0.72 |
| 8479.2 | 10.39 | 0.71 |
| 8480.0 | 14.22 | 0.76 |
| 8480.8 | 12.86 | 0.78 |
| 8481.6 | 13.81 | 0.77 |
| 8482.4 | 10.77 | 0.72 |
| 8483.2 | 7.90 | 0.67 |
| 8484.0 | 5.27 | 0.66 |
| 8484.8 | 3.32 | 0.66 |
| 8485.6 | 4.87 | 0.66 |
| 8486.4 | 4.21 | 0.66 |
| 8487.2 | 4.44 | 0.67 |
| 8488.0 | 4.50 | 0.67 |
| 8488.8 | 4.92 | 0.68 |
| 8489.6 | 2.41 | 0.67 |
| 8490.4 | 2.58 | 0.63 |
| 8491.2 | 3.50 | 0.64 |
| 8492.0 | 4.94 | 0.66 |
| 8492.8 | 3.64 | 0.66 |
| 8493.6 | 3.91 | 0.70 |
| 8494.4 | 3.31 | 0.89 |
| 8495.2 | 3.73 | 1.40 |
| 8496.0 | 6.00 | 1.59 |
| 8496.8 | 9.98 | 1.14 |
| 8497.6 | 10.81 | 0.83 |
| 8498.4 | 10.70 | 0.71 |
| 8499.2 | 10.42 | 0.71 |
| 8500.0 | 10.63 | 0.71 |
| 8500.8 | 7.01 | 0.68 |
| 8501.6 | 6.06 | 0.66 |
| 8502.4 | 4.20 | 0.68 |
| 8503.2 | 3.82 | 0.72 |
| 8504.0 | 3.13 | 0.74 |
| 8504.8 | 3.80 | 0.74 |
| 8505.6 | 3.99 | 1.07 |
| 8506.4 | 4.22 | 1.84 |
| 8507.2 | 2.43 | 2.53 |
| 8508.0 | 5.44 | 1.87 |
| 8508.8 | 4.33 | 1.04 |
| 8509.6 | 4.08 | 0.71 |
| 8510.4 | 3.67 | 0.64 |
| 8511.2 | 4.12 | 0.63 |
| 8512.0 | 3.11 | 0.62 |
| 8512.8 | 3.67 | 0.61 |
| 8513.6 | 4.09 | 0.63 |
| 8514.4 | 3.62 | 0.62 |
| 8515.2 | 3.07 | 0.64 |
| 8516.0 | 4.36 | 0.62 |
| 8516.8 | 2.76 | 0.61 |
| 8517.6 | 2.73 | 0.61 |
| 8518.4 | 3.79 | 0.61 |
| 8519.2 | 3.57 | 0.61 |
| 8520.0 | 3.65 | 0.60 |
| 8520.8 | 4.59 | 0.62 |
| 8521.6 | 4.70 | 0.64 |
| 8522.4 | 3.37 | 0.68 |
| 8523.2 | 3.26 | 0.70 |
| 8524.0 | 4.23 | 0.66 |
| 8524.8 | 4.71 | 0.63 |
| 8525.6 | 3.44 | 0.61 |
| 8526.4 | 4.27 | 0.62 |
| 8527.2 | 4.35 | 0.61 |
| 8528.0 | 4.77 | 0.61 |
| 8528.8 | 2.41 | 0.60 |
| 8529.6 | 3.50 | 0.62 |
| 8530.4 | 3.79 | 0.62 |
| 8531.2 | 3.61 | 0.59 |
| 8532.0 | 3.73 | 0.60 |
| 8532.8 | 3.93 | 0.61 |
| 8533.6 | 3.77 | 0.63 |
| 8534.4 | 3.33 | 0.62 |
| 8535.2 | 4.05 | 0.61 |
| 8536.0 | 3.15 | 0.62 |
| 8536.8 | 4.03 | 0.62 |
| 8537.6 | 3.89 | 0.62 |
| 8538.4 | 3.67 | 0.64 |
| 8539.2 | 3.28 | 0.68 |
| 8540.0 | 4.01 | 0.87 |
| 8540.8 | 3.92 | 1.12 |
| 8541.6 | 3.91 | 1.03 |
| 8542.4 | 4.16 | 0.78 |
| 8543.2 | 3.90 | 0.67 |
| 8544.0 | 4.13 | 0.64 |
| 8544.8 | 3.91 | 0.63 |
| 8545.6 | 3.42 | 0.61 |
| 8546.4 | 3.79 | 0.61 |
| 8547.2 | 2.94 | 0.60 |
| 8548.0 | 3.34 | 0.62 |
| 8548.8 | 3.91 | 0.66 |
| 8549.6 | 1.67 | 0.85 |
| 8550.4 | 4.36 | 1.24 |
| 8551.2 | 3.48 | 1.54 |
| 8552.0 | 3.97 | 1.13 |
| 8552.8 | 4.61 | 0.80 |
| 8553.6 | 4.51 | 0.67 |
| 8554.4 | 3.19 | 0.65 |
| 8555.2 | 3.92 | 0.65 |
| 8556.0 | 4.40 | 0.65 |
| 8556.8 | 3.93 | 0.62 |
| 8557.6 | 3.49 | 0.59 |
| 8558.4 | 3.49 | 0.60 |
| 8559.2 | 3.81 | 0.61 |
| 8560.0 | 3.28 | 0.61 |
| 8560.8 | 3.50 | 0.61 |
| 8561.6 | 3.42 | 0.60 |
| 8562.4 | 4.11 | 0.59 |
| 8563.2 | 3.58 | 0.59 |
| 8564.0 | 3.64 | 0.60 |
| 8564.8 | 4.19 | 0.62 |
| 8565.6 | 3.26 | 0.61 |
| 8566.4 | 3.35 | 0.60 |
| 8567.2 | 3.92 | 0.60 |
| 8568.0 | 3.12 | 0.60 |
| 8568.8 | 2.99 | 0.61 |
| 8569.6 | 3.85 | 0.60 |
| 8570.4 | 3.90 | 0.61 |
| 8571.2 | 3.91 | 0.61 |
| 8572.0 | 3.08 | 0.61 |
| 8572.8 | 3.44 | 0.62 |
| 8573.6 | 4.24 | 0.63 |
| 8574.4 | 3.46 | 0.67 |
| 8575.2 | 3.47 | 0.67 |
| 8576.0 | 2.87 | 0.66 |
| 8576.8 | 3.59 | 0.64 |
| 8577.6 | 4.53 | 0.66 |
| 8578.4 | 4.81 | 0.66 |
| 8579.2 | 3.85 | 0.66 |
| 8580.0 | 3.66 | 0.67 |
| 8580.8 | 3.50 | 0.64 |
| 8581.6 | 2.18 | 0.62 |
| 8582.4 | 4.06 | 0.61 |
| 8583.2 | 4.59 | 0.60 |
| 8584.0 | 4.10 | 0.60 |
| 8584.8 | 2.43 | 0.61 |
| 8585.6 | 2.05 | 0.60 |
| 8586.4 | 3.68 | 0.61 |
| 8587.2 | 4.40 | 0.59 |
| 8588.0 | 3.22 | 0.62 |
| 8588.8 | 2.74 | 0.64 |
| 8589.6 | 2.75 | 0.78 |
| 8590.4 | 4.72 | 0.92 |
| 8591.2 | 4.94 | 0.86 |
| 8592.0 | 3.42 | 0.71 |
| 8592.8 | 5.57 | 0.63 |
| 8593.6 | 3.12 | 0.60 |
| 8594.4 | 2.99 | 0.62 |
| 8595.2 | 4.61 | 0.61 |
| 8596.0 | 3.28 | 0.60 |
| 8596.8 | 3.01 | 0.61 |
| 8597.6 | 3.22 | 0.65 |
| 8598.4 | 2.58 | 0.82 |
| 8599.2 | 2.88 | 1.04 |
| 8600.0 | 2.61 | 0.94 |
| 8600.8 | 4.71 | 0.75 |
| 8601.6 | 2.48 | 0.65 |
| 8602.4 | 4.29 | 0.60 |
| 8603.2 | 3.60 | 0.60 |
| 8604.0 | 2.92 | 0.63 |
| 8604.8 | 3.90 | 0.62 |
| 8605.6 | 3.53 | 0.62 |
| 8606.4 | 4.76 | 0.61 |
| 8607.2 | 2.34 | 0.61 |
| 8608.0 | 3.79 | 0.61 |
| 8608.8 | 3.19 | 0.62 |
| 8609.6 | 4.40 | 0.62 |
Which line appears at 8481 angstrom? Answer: [S II]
